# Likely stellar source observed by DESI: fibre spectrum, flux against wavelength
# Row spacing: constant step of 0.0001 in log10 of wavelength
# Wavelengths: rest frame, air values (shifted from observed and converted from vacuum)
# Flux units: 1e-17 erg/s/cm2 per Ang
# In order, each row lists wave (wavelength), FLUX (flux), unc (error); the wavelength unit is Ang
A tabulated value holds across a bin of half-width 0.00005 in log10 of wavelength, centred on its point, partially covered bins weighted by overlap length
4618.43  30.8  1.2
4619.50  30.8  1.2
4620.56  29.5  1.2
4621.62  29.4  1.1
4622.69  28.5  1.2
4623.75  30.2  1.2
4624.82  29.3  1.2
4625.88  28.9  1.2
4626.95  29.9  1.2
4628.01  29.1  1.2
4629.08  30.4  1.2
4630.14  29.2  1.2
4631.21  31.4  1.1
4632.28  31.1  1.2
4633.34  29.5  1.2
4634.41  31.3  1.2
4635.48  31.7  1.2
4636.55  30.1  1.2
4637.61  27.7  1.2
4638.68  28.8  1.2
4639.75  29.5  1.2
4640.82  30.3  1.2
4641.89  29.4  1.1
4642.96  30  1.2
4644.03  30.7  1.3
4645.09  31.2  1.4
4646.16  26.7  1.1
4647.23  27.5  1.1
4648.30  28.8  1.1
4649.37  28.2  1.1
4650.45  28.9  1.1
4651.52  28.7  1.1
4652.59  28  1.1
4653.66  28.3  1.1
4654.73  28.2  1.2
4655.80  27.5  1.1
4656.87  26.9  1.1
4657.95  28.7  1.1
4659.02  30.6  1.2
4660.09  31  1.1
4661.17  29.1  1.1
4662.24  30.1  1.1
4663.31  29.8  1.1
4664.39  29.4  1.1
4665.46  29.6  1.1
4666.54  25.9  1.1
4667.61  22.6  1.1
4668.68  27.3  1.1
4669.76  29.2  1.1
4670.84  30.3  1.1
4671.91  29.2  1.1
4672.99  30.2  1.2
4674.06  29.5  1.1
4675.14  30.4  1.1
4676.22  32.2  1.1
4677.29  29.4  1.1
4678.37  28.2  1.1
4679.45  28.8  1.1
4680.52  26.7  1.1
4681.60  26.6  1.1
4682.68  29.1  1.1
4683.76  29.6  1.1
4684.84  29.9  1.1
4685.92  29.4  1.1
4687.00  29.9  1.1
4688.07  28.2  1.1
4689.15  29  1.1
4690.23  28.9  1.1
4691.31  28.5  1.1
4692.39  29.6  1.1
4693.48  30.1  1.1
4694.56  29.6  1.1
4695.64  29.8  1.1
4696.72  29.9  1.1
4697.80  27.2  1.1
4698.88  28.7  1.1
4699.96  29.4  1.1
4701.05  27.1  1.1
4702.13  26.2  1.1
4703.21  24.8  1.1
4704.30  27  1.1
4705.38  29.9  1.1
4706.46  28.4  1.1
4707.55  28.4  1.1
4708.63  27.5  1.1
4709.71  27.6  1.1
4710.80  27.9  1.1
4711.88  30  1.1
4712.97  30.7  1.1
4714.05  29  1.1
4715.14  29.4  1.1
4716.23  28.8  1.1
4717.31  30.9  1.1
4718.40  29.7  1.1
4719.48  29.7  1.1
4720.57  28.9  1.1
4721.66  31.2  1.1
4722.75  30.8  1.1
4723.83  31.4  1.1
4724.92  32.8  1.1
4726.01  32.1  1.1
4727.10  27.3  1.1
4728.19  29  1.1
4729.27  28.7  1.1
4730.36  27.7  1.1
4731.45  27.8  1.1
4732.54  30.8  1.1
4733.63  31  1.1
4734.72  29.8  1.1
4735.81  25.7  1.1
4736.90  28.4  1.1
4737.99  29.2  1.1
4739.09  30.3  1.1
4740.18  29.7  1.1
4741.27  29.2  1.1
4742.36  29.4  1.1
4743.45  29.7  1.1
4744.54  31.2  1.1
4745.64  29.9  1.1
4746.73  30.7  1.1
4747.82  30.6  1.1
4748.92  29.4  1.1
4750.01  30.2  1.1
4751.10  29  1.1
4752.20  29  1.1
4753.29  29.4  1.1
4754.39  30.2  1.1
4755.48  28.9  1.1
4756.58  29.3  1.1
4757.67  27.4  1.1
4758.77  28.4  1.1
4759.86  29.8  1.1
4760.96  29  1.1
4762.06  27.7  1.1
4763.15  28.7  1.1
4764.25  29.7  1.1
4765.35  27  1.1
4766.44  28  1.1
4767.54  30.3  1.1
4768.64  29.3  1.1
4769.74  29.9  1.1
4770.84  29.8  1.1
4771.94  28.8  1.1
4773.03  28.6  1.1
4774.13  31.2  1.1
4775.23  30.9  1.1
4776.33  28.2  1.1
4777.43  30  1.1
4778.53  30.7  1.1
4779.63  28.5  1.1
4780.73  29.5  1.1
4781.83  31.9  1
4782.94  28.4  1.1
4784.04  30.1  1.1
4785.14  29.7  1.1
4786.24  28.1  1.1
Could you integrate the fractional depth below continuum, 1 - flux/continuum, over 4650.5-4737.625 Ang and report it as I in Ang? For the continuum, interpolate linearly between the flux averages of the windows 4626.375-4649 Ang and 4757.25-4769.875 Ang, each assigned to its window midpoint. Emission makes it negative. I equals 1.0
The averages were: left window 29.7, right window 28.7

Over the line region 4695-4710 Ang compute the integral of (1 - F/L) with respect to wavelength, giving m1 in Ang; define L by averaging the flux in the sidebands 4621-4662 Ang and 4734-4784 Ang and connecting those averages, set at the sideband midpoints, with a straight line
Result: 0.7 Ang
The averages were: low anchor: 29.3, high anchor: 29.4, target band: 28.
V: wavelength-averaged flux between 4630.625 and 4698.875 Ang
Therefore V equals 29.1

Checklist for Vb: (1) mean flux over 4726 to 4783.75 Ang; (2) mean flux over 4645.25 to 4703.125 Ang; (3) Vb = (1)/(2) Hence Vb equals 1.02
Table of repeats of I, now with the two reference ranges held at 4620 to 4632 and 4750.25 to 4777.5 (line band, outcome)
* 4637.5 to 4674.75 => 0.9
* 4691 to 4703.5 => 0.4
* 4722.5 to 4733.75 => -0.2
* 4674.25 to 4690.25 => 0.2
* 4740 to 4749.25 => -0.3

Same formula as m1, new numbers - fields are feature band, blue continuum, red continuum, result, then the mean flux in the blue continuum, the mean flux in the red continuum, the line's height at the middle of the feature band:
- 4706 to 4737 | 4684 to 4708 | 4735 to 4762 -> -0.44 Ang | 28.6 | 29.3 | 29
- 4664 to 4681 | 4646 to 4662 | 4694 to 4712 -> -0.17 Ang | 28.5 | 28.2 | 28.4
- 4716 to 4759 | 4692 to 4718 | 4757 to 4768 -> -1.47 Ang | 28.7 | 28.6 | 28.6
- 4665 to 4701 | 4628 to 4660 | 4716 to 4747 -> 0.78 Ang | 29.3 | 29.7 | 29.5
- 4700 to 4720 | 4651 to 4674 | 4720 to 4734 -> 0.73 Ang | 28.6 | 29.9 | 29.6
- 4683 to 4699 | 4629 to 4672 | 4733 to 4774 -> -0.04 Ang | 29.1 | 29.3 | 29.2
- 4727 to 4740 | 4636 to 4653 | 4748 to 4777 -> 0.12 Ang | 29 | 29.2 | 29.1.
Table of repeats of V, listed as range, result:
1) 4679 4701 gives 28.9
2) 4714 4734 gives 29.9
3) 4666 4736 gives 29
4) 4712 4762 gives 29.6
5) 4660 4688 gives 28.9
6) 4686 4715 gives 28.6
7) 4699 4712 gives 27.8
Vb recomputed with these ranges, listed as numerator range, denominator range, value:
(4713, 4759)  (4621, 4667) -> 1.01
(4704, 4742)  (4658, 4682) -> 1.01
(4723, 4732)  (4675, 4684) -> 1.03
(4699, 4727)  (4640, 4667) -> 1.01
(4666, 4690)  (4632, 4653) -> 0.98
